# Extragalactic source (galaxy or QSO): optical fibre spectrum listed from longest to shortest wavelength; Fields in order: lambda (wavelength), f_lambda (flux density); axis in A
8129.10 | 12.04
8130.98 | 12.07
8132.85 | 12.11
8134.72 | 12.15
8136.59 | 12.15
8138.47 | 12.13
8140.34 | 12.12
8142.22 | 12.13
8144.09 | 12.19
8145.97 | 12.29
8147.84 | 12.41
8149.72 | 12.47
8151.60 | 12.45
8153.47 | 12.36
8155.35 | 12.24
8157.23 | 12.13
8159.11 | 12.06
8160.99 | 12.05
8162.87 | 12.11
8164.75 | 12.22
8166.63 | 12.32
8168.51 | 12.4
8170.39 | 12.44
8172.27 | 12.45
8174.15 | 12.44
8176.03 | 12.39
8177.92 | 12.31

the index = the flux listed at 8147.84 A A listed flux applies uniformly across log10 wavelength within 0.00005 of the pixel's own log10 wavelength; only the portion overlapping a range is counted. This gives 12.41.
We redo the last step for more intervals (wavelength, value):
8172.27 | 12.45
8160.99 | 12.05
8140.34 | 12.12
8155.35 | 12.24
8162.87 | 12.11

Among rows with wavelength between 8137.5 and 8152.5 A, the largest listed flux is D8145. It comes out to 12.47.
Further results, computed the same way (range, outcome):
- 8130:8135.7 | 12.15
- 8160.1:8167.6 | 12.32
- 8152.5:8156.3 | 12.36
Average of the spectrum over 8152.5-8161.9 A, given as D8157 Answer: 12.2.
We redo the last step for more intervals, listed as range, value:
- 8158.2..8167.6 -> 12.2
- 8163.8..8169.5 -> 12.3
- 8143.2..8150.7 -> 12.3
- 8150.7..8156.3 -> 12.4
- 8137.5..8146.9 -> 12.2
